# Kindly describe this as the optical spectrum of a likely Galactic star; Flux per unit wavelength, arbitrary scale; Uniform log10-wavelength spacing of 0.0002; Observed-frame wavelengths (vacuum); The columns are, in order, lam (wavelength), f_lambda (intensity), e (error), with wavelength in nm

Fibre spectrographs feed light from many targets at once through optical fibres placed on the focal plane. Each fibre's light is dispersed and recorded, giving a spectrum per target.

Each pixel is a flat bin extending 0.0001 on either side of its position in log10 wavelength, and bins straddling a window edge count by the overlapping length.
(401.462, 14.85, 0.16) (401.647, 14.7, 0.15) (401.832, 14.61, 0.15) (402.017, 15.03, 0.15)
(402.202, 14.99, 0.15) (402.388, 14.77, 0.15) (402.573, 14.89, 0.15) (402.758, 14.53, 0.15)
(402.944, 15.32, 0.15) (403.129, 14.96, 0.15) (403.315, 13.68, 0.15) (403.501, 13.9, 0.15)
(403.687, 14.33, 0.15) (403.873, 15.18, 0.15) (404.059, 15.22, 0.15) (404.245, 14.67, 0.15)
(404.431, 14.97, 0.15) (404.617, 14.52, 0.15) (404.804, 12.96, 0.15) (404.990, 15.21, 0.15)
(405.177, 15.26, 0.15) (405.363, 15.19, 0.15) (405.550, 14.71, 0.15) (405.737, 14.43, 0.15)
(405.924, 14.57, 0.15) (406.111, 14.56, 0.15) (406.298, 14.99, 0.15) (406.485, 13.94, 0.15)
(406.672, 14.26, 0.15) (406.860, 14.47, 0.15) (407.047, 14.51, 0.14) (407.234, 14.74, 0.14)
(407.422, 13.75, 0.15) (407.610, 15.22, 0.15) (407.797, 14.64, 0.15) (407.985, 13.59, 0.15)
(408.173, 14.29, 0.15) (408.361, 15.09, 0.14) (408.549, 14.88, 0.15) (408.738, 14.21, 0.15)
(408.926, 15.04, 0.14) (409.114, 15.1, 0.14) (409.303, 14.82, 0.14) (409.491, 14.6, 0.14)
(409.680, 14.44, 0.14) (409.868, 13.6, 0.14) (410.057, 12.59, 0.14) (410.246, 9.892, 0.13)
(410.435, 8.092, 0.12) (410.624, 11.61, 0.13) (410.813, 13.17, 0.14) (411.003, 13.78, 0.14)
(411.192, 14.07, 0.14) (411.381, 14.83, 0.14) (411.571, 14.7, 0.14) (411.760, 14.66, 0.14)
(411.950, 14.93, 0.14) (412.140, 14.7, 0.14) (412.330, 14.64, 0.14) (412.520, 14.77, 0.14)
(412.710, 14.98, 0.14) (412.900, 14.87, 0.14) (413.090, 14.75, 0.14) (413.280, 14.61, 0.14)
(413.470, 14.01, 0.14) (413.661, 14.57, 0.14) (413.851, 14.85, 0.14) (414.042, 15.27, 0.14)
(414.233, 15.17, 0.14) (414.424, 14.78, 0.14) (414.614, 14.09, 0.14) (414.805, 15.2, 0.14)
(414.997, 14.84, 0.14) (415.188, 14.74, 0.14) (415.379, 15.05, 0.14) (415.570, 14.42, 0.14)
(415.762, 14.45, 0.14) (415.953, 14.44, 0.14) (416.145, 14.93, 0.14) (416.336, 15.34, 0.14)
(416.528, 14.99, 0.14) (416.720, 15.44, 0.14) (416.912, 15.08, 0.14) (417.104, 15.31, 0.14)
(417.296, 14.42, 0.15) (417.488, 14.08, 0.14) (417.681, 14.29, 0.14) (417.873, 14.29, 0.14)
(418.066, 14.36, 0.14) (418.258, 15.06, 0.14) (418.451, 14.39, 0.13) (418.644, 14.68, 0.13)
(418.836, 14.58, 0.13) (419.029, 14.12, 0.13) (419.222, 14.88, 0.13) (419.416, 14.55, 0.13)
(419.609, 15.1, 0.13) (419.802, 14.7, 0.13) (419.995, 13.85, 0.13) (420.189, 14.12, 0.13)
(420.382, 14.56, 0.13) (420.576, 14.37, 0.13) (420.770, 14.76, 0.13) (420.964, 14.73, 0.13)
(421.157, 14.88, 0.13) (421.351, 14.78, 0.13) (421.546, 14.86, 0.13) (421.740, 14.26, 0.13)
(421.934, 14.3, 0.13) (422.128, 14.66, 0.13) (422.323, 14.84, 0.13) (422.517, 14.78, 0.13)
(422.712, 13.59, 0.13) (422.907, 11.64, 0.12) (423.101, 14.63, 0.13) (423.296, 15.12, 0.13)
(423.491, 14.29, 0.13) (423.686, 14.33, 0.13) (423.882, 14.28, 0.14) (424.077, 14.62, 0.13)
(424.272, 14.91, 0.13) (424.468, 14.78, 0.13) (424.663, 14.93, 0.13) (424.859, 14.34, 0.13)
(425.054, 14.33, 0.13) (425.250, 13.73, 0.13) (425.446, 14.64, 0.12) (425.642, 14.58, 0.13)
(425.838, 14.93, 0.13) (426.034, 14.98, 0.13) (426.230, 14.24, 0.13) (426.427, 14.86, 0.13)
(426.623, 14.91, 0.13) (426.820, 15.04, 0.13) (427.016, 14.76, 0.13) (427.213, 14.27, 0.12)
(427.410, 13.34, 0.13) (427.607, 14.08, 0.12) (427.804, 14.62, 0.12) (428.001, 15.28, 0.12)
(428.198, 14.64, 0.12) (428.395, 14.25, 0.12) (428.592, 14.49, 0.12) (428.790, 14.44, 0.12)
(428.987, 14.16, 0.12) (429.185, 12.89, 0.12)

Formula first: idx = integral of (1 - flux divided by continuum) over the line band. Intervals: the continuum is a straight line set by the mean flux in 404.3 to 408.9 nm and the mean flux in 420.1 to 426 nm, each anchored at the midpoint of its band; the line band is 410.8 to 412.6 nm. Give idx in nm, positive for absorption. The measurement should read 0.005 nm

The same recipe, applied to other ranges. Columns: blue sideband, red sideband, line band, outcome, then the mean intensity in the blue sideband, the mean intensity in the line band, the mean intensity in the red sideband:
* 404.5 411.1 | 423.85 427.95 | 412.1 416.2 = -0.15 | 14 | 14.7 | 14.5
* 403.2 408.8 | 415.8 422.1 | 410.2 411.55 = 0.20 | 14.5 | 12.4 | 14.6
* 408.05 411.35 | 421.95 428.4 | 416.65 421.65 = -0.19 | 13.5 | 14.6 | 14.5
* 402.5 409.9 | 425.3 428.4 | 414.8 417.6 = -0.05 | 14.6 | 14.8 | 14.6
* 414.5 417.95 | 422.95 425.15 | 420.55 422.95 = 0.03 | 14.7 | 14.4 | 14.5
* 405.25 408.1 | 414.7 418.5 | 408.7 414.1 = 0.23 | 14.5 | 14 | 14.8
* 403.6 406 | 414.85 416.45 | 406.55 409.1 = 0.04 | 14.7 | 14.5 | 14.8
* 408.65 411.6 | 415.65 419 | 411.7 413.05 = -0.10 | 13.4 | 14.8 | 14.7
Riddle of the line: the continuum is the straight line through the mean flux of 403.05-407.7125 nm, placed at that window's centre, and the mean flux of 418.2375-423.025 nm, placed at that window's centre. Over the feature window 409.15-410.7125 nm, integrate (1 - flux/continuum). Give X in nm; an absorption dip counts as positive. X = 0.21 nm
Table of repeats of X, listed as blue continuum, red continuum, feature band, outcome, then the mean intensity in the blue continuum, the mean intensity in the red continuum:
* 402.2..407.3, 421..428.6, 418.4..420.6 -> 0.00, 14.6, 14.5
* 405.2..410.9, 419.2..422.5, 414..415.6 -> -0.06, 14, 14.6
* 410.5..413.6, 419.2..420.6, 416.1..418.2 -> -0.05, 14.3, 14.5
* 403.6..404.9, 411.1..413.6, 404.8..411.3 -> 0.26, 14.6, 14.7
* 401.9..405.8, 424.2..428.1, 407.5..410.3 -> 0.09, 14.7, 14.6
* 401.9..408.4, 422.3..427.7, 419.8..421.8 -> -0.01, 14.6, 14.4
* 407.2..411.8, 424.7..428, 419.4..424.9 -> -0.05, 13.8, 14.5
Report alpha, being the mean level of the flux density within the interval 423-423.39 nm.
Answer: 14.9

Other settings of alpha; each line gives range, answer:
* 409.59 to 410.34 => 12.6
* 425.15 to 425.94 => 14.5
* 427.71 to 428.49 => 14.7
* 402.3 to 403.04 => 14.9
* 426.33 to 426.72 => 14.9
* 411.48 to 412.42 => 14.7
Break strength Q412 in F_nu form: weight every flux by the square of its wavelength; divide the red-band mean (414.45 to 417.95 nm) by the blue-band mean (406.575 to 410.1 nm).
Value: 1.06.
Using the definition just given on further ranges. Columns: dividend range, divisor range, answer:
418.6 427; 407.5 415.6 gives 1.08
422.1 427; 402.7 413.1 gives 1.10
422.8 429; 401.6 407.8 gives 1.09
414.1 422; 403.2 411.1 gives 1.10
